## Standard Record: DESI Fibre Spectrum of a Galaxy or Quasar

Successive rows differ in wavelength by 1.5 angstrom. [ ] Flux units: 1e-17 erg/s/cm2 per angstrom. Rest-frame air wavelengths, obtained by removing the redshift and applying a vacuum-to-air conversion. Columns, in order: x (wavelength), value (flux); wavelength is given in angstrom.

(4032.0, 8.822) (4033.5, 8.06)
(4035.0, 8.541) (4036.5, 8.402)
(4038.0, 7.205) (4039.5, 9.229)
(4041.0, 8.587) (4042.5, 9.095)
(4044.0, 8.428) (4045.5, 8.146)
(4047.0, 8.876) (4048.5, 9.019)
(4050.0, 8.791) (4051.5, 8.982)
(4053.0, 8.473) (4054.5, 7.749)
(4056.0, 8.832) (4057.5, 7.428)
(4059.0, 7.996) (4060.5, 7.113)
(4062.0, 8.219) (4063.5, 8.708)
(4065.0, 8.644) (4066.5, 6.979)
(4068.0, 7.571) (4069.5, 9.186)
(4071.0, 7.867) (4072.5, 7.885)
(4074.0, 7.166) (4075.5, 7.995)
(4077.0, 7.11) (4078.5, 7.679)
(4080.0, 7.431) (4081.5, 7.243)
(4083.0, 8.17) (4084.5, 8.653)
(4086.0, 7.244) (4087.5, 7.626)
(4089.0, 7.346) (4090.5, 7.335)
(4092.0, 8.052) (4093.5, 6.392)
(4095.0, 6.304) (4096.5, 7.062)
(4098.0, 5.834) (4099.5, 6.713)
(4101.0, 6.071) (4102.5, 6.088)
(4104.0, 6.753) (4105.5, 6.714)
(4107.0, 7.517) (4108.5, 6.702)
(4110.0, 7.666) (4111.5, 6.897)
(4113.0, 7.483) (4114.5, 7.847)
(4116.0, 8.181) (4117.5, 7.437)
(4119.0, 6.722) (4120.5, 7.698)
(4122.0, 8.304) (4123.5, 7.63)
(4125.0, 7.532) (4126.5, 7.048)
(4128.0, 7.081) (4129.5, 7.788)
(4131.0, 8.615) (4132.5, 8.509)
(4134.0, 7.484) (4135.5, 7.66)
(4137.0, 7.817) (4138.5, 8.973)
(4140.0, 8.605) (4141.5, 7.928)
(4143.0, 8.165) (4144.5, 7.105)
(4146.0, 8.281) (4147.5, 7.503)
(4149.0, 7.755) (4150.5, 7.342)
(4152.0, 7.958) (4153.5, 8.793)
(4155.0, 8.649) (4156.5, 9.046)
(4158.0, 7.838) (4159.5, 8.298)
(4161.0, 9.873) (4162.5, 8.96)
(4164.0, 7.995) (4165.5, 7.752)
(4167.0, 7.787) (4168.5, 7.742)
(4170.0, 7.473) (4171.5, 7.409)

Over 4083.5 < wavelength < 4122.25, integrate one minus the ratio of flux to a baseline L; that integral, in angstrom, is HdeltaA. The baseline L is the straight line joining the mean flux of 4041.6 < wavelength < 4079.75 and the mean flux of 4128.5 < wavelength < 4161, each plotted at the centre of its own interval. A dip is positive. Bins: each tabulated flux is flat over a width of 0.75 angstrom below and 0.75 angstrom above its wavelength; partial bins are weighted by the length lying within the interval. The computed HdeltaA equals 4.6 angstrom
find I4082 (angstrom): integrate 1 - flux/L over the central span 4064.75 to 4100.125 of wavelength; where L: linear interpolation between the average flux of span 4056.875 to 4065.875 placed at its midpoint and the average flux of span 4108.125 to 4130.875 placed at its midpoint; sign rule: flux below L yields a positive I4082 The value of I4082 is 1.7 angstrom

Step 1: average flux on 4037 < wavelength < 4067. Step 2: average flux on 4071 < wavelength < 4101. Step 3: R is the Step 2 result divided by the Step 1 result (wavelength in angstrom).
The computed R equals 0.9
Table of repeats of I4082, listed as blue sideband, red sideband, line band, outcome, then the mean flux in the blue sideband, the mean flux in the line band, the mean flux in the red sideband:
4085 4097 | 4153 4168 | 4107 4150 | 0.92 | 7.2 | 7.72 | 8.48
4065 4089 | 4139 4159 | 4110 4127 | 0.86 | 7.74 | 7.54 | 8.09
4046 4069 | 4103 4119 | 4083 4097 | 0.49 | 8.23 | 7.38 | 7.27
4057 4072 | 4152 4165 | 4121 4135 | 1.07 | 7.98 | 7.77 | 8.62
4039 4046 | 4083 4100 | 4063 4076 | -0.19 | 8.7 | 7.99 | 7.19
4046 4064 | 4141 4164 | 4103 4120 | 2.10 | 8.34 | 7.25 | 8.23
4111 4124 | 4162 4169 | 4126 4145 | -0.43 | 7.59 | 7.93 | 8.03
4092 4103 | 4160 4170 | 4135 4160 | -0.93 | 6.47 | 8.1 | 8.28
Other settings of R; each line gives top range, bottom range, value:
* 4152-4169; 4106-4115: 1.15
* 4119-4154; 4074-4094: 1.04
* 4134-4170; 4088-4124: 1.14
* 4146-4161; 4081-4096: 1.11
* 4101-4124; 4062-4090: 0.93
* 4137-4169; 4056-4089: 1.05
